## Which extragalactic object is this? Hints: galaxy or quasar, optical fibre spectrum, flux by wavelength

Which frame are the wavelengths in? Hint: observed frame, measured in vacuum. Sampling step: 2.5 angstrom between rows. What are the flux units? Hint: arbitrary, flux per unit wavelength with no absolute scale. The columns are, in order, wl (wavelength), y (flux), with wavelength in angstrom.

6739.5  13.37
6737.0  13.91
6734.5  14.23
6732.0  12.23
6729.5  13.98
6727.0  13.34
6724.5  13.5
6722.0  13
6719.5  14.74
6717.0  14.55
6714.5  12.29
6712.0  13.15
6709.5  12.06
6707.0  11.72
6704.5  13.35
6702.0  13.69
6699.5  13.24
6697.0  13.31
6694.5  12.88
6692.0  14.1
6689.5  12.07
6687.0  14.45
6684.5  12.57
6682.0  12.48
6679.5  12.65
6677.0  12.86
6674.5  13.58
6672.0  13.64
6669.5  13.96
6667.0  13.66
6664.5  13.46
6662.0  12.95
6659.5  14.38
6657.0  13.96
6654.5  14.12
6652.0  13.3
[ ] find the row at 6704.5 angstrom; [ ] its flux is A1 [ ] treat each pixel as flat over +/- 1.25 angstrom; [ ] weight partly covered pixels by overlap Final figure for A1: 13.35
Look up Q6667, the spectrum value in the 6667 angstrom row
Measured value 13.66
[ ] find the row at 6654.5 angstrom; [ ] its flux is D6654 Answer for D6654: 14.12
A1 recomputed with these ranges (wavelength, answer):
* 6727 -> 13.34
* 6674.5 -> 13.58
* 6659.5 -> 14.38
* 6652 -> 13.3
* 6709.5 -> 12.06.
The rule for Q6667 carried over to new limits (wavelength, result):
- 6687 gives 14.45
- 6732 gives 12.23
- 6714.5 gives 12.29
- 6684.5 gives 12.57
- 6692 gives 14.1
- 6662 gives 12.95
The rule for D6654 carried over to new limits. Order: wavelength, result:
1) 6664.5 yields 13.46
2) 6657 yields 13.96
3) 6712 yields 13.15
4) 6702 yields 13.69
